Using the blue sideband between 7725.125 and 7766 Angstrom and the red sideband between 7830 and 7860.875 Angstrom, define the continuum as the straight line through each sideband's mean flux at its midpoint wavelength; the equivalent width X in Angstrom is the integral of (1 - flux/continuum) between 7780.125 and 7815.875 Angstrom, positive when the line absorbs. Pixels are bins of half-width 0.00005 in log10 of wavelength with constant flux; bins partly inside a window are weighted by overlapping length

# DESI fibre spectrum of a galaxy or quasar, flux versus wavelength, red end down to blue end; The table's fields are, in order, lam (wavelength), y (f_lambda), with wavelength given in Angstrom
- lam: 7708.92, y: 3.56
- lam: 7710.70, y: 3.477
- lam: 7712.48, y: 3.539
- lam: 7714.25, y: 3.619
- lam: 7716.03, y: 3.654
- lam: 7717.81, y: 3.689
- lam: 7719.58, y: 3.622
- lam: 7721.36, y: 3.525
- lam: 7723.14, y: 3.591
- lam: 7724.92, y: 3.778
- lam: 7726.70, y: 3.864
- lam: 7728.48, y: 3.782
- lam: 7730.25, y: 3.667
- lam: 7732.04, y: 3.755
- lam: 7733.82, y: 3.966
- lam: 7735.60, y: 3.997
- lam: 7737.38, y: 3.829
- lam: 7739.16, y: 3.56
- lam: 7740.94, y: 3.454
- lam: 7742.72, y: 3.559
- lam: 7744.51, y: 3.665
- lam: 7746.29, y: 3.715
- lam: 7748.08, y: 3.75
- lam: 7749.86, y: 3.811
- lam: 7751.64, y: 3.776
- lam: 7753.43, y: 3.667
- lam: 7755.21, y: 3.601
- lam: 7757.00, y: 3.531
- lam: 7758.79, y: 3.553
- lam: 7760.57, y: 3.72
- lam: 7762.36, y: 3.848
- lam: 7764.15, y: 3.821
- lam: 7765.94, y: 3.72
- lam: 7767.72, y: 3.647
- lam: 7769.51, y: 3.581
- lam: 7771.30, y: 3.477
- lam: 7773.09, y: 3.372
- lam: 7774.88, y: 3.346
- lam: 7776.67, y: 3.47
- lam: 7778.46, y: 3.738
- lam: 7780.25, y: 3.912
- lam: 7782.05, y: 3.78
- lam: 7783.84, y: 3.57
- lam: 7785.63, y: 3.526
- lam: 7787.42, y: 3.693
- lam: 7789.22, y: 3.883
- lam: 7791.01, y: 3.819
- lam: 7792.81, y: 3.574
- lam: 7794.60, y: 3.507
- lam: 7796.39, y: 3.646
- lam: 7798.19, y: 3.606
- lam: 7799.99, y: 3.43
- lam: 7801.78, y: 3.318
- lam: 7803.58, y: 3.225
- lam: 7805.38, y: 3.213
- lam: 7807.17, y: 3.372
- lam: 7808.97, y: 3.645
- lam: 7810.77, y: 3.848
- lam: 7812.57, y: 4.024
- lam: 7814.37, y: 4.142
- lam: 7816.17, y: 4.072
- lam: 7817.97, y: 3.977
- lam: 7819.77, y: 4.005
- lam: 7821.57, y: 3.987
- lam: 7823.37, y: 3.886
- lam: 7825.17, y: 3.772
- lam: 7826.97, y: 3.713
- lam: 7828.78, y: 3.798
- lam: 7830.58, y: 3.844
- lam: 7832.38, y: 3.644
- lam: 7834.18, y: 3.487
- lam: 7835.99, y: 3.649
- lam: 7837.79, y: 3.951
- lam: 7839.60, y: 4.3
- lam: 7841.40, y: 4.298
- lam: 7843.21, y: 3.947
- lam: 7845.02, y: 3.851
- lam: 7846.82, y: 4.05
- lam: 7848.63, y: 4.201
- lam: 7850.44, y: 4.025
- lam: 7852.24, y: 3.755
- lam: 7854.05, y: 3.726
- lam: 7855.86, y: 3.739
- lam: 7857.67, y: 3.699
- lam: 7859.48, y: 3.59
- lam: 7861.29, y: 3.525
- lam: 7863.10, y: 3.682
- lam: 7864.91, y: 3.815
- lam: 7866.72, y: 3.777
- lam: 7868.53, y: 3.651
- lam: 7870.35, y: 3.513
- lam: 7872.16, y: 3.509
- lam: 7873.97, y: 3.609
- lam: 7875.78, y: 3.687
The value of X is 1.5 Angstrom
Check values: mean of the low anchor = 3.72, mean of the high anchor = 3.86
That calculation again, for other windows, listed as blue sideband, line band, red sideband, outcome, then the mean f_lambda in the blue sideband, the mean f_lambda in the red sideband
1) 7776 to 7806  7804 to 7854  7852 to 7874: -3.2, 3.59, 3.66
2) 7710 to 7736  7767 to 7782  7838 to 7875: 0.7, 3.7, 3.82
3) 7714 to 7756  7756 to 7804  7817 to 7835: 1.9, 3.71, 3.82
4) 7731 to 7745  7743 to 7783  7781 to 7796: 0.4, 3.72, 3.67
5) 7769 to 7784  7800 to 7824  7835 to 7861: 0.1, 3.58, 3.9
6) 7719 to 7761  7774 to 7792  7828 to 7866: 0.4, 3.7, 3.84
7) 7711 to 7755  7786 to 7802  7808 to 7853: 0.9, 3.7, 3.91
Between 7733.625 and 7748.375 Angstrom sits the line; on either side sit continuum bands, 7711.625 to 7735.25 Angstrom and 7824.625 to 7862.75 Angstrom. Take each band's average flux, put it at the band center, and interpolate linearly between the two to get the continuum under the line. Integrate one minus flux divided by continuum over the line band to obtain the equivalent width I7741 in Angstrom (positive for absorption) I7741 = 0.1 Angstrom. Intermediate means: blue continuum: 3.7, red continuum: 3.83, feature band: 3.71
